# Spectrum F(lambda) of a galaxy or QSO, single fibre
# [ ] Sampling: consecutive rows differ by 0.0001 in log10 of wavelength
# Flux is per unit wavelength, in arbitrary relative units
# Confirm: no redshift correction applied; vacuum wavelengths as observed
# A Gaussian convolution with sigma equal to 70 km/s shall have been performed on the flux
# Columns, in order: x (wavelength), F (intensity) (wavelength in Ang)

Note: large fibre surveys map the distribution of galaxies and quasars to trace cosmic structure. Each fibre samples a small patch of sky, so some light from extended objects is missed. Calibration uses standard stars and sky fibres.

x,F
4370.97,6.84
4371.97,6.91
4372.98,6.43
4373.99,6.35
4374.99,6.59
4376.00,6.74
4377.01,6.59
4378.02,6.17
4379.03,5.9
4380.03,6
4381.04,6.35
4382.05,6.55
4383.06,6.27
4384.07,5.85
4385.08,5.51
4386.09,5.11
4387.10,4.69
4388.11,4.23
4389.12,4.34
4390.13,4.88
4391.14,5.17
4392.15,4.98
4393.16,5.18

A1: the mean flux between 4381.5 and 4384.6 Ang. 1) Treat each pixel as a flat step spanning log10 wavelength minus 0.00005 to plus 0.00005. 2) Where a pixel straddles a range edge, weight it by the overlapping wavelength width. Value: 6.21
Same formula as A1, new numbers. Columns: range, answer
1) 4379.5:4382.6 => 6.31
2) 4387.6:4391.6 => 4.65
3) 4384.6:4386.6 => 5.31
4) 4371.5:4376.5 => 6.6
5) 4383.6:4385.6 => 5.67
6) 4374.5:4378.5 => 6.51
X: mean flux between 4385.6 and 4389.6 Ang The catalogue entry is 4.59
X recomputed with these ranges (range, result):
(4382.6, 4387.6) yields 5.48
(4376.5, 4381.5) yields 6.2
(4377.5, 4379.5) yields 6.03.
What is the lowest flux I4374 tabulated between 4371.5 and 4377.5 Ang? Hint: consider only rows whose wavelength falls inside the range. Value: 6.35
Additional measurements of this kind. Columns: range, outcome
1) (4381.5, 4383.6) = 6.27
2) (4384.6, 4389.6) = 4.23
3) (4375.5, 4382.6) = 5.9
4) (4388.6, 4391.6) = 4.34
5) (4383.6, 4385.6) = 5.51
